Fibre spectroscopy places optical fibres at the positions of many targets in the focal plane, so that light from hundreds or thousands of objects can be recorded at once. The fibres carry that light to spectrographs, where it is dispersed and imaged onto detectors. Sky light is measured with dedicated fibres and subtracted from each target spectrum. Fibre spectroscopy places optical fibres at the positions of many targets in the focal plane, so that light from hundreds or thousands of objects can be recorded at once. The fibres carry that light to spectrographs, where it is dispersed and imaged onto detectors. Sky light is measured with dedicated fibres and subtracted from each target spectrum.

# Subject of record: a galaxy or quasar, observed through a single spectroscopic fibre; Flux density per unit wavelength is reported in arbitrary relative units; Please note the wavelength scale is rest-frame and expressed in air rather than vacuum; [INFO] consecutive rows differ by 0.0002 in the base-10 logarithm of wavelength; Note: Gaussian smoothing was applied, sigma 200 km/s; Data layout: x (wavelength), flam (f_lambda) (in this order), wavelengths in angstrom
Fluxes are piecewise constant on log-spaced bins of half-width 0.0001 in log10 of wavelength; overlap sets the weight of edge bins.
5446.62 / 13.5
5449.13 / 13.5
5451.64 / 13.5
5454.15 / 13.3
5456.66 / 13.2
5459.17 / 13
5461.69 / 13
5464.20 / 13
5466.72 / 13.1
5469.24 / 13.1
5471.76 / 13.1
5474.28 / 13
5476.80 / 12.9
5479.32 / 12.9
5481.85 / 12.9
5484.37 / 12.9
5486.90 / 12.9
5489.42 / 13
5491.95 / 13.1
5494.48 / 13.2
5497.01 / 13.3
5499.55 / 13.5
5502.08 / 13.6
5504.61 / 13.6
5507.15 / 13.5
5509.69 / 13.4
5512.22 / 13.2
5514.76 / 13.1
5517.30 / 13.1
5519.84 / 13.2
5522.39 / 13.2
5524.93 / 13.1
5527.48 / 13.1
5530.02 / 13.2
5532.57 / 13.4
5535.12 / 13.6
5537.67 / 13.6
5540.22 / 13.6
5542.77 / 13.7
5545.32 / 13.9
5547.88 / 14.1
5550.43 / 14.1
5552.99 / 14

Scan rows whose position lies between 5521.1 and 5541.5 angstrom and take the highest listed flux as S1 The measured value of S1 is 13.6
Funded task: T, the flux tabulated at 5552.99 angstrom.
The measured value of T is 14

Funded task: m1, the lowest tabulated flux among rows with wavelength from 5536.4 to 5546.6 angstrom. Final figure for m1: 13.6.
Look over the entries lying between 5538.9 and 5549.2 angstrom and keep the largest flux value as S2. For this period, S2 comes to 14.1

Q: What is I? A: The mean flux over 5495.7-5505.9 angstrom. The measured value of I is 13.5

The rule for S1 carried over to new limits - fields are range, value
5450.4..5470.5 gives 13.5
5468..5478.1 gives 13.1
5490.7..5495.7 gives 13.2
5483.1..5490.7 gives 13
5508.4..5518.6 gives 13.4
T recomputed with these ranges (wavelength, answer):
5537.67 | 13.6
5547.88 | 14.1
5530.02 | 13.2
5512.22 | 13.2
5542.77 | 13.7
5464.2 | 13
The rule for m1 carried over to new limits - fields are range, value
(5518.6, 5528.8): 13.1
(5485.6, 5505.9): 12.9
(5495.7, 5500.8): 13.3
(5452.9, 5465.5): 13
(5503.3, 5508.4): 13.5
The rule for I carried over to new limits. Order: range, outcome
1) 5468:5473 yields 13.1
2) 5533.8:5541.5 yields 13.6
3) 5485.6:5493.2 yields 13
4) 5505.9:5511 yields 13.5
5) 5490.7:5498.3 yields 13.2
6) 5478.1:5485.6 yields 12.9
